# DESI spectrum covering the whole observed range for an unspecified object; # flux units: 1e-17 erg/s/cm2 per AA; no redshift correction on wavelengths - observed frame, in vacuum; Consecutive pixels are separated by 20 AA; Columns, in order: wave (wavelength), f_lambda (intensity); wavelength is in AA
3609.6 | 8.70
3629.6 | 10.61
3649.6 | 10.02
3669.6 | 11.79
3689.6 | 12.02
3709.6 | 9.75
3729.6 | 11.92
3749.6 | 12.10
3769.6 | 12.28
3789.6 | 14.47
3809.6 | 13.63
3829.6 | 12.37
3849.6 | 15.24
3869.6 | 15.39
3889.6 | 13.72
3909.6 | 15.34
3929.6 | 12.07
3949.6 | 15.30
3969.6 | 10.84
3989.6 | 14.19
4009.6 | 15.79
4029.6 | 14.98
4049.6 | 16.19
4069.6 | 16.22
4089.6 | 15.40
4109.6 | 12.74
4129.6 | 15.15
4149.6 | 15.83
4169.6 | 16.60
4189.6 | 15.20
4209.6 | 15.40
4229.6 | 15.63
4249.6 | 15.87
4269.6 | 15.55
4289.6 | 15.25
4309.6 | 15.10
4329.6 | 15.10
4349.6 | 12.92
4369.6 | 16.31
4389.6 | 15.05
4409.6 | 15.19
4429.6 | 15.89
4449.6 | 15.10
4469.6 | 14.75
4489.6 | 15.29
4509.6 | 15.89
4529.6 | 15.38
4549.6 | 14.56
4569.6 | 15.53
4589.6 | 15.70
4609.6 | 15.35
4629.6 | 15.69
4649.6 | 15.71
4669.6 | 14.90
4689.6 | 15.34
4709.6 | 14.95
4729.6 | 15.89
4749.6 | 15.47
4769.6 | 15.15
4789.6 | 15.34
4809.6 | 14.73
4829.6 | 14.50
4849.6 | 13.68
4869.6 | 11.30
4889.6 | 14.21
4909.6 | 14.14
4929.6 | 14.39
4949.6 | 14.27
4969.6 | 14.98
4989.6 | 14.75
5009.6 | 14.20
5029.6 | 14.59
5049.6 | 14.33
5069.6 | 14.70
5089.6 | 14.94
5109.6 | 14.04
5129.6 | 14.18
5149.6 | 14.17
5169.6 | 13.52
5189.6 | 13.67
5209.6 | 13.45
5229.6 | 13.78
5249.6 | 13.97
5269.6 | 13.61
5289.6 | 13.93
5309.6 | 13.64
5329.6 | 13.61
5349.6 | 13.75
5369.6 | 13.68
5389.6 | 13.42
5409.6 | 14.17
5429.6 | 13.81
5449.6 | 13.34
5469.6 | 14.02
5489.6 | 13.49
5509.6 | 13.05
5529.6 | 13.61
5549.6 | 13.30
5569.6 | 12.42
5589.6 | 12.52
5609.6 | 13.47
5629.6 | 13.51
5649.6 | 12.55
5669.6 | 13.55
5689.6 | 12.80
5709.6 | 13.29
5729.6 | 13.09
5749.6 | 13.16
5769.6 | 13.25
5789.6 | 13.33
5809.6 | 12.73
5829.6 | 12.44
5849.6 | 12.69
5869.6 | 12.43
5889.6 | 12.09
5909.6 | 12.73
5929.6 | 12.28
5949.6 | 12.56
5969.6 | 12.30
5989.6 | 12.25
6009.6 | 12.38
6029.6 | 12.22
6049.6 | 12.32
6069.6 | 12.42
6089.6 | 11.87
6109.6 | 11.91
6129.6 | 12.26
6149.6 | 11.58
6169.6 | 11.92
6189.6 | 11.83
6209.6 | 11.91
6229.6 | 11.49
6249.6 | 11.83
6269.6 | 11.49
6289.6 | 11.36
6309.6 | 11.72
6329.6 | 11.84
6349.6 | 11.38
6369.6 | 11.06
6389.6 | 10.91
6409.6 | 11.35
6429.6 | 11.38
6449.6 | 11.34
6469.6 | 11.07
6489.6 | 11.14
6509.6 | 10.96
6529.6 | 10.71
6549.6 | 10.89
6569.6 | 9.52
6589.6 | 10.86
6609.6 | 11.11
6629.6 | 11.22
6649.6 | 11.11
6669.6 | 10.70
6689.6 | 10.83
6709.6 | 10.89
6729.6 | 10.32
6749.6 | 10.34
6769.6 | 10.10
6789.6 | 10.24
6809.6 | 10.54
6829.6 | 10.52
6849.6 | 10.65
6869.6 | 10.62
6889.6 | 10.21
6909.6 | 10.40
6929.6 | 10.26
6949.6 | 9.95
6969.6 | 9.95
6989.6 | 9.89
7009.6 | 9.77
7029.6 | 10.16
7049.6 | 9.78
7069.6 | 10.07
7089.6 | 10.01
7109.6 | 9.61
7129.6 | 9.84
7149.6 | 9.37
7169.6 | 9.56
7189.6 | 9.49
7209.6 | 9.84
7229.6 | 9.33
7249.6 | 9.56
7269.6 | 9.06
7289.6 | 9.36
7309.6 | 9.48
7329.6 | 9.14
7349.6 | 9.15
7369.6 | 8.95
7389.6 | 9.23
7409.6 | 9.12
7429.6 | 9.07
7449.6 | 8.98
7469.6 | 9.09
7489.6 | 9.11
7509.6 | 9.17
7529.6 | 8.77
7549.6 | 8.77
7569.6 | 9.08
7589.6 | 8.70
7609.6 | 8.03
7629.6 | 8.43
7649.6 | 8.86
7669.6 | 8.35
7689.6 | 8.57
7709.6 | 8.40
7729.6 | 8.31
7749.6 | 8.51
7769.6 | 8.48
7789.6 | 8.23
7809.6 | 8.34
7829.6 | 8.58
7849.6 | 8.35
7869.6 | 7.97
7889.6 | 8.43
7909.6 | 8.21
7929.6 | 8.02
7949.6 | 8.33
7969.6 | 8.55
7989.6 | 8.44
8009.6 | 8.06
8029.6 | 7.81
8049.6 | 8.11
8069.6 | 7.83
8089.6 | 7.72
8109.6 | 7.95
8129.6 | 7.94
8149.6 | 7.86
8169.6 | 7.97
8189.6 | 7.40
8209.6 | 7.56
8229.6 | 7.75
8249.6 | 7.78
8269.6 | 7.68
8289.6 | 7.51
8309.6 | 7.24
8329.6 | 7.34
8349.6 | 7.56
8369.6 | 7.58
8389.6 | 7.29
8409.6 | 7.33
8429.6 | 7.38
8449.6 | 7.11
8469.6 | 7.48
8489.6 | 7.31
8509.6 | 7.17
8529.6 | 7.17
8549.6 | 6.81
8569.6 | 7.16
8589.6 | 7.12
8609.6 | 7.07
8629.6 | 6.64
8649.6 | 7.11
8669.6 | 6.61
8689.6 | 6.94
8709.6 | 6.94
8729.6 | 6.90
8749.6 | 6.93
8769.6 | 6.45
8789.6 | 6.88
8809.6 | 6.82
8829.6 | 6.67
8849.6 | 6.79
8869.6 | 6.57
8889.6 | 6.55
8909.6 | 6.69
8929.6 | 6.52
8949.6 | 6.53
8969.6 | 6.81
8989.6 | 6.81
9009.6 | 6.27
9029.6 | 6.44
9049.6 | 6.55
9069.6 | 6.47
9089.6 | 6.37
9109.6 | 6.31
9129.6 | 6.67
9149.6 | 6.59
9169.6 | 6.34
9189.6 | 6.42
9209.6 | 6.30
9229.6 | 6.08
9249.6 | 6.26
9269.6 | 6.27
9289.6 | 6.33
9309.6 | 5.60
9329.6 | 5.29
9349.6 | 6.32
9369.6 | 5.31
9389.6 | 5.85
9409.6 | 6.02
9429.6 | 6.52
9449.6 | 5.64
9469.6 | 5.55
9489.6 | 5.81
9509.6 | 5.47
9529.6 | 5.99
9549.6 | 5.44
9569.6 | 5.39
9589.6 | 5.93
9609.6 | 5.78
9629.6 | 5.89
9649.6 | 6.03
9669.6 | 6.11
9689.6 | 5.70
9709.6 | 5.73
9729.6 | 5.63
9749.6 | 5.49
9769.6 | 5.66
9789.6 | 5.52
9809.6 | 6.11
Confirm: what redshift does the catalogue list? 0.00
